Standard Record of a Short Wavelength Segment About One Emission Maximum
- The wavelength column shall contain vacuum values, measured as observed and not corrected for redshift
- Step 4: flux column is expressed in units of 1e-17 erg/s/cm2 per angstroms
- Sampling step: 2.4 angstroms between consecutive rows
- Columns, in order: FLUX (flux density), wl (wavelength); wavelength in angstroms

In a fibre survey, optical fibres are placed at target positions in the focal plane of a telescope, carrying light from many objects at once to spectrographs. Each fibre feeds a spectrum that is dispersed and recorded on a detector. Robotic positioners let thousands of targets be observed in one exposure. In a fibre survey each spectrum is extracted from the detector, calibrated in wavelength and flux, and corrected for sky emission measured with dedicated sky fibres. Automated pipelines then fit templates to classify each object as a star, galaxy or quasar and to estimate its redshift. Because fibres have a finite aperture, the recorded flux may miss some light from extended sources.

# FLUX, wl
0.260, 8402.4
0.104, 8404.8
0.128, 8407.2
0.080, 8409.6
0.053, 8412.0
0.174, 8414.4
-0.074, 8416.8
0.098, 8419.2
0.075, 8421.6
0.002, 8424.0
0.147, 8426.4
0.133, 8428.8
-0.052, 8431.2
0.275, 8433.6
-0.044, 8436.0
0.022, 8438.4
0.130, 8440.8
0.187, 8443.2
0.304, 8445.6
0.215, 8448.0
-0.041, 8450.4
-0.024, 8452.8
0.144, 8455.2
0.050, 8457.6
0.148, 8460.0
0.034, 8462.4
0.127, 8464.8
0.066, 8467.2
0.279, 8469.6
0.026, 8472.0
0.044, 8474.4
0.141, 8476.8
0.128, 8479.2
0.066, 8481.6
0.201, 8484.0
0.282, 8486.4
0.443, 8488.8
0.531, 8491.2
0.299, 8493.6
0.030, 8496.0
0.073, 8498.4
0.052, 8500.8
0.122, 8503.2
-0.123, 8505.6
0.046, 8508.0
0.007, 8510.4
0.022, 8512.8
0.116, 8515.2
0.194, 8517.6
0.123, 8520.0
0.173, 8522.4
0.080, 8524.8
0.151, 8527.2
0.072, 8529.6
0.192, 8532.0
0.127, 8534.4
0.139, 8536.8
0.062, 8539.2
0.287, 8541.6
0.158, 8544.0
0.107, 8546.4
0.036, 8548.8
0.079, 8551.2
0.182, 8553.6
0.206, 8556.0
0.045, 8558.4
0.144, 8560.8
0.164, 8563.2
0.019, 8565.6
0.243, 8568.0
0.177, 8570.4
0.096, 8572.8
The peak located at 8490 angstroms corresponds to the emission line H-gamma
